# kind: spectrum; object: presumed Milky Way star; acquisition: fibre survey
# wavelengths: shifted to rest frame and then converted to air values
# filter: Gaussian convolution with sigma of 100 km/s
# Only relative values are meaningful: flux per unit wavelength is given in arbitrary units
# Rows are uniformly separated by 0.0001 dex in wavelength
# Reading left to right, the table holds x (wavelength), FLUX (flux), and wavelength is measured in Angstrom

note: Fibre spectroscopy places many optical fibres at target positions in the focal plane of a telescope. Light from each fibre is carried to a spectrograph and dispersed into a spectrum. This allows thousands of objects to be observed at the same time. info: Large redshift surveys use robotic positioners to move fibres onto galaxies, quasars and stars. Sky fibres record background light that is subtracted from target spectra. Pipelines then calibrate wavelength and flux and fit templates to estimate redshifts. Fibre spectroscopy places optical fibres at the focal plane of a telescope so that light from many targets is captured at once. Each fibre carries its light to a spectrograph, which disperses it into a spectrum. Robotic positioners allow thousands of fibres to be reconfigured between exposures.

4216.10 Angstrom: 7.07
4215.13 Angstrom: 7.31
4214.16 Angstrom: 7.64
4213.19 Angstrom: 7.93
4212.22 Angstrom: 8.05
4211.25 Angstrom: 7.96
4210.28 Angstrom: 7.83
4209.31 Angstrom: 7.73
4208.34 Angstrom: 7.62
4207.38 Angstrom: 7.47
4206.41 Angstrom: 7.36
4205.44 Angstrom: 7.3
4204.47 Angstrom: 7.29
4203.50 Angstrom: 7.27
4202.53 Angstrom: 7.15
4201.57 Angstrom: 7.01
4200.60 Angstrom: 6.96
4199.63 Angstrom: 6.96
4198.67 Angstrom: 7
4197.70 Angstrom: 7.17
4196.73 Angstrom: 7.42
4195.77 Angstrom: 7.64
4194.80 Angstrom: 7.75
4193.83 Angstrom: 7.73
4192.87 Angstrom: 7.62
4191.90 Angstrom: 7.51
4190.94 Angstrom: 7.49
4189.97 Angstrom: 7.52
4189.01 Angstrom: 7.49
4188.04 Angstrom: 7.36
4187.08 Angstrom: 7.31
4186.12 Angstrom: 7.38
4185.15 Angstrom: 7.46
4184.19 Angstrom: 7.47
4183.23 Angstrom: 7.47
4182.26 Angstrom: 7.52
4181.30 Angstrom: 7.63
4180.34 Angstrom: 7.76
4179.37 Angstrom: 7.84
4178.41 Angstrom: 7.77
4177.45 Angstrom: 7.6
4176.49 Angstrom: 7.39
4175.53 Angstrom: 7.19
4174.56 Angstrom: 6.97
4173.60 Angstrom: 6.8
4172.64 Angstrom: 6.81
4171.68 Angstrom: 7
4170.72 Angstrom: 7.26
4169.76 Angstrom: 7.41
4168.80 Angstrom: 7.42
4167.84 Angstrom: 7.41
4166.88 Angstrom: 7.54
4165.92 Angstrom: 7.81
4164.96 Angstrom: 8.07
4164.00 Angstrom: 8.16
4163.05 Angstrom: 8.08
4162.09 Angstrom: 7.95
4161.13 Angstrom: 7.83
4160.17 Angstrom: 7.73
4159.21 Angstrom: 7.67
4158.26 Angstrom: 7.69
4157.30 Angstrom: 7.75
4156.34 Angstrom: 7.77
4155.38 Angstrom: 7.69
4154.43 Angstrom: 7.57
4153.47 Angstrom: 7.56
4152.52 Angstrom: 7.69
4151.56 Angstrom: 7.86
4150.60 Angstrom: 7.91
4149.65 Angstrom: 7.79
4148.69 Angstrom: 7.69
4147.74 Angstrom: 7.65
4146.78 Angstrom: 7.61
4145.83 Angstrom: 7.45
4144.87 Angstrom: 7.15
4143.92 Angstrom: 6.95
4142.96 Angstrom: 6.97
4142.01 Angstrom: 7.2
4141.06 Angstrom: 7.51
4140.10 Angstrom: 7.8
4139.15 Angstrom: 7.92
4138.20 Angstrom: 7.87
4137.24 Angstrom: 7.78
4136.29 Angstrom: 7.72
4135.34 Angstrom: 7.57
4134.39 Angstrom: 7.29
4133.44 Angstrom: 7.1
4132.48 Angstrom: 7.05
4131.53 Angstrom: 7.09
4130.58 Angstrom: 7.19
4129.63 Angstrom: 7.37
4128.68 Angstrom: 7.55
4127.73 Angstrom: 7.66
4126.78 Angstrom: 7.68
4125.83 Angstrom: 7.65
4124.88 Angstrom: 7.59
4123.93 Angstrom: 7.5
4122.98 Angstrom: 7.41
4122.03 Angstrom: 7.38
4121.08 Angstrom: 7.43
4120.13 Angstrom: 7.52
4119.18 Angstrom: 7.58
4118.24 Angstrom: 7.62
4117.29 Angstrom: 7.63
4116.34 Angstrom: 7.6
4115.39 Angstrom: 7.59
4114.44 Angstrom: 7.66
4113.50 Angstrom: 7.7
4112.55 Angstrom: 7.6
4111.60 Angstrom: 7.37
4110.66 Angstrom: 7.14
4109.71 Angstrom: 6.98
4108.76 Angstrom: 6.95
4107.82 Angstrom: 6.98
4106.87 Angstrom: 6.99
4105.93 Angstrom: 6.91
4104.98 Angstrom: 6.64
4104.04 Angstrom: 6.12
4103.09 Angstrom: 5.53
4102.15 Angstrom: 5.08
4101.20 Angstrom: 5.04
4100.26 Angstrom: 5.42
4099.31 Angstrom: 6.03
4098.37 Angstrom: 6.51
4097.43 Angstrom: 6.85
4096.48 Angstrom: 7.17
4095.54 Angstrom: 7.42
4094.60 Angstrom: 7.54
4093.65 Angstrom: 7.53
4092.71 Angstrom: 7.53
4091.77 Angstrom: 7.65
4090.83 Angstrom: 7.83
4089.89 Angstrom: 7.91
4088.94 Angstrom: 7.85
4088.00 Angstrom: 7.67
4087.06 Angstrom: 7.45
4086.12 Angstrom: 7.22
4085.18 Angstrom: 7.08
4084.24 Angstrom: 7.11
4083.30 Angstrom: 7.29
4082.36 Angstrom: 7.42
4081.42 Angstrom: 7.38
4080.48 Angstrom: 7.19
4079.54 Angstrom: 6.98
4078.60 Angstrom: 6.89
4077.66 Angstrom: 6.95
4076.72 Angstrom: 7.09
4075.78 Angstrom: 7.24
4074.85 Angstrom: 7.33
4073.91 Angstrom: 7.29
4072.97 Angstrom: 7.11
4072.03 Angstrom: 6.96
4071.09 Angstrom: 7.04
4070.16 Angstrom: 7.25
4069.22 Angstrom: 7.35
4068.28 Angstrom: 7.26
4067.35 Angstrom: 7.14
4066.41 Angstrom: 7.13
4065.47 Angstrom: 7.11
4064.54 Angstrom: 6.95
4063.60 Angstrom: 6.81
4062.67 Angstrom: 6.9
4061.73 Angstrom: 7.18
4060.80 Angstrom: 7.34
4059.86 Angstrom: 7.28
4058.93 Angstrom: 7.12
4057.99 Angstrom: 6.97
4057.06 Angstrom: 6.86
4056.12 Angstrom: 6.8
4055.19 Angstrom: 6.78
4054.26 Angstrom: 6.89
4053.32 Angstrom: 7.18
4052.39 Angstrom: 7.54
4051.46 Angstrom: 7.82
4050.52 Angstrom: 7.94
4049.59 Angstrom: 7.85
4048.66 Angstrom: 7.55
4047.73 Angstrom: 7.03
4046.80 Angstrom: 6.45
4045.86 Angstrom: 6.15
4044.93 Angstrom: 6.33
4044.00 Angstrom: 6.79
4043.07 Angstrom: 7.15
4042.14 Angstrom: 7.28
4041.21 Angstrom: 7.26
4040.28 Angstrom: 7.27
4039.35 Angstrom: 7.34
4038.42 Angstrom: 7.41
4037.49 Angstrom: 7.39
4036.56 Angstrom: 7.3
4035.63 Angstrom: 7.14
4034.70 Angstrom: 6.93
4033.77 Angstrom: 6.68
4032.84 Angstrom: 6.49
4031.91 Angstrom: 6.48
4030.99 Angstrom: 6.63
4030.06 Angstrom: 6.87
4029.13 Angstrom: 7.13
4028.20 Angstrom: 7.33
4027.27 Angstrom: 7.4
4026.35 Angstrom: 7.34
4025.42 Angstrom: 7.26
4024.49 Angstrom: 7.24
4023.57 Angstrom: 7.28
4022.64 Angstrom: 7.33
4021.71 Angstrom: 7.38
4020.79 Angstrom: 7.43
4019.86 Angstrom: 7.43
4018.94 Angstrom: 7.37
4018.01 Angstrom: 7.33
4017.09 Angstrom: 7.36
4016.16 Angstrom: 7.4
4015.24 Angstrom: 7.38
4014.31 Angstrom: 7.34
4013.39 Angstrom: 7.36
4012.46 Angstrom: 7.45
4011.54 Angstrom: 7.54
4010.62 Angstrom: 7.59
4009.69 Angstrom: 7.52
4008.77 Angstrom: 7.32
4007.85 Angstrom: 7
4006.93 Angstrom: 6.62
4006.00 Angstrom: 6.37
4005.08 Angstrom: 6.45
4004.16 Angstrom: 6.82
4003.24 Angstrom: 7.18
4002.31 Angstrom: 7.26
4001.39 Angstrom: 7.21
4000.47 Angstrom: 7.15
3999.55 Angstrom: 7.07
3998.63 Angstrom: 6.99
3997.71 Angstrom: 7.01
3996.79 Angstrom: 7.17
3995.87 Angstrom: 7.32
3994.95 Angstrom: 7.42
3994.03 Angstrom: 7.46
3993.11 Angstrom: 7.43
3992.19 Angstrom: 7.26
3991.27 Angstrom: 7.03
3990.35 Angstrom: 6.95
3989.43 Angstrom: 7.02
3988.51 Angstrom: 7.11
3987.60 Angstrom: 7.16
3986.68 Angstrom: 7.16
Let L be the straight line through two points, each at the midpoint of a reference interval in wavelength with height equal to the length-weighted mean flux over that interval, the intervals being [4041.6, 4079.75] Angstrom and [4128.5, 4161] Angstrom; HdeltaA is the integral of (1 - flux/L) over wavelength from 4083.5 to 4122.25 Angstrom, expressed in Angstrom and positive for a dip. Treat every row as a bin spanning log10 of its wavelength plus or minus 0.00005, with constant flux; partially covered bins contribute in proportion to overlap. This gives 1.20 Angstrom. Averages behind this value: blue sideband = 7.1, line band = 7.09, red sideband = 7.54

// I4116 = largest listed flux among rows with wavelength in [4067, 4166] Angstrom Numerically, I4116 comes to 8.16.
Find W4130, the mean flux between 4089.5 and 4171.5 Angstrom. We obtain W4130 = 7.36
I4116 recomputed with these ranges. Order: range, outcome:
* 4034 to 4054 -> 7.94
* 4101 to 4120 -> 7.7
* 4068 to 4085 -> 7.42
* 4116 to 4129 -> 7.68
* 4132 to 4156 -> 7.92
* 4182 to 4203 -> 7.75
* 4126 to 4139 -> 7.87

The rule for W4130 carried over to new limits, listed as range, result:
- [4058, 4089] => 7.18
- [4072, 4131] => 7.17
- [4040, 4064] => 7.1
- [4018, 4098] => 7.19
